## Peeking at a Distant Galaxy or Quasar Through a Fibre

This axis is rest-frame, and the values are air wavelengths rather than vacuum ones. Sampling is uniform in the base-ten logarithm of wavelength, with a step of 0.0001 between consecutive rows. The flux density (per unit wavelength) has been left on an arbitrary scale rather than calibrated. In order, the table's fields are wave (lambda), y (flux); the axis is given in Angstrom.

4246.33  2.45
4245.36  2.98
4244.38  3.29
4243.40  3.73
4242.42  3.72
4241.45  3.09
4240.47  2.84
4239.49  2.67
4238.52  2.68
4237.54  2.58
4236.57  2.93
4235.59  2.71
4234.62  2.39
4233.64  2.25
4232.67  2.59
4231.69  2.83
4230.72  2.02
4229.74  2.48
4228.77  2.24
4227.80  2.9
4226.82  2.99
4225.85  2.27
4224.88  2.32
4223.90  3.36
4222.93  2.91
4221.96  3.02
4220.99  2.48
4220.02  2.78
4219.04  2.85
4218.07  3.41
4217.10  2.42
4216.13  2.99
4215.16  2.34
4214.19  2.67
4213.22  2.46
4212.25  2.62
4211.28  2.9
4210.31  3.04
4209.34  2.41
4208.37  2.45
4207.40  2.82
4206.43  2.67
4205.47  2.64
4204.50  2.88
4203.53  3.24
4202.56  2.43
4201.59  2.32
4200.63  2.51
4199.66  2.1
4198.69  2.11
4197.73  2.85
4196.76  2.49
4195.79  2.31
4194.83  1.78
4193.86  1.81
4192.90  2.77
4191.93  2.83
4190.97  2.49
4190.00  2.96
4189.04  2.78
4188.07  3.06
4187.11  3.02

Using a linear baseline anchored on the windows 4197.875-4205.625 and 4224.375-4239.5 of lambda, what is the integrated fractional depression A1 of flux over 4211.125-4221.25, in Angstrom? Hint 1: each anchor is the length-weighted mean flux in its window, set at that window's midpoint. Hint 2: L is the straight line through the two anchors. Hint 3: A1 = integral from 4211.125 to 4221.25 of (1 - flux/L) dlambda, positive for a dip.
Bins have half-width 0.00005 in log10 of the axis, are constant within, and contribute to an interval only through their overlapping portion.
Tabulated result -0.7 Angstrom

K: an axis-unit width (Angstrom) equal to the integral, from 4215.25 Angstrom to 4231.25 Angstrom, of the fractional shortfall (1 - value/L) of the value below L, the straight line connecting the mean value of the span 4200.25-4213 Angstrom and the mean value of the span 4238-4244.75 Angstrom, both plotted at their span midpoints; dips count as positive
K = 1.1 Angstrom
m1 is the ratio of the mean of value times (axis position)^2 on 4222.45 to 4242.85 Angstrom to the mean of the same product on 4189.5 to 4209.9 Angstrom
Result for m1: 1.09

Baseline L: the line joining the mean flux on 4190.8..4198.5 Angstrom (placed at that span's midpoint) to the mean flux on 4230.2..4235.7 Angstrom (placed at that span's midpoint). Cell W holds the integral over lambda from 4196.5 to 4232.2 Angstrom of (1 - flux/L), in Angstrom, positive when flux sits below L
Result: -3.4 Angstrom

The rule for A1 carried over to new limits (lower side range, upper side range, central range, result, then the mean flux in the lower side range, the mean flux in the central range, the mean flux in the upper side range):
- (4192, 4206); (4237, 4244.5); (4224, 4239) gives 1.86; 2.46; 2.57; 3.06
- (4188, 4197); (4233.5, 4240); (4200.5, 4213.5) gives -0.70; 2.5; 2.68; 2.62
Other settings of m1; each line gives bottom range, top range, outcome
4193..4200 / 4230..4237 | 1.15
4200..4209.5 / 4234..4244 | 1.13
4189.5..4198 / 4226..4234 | 1.04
